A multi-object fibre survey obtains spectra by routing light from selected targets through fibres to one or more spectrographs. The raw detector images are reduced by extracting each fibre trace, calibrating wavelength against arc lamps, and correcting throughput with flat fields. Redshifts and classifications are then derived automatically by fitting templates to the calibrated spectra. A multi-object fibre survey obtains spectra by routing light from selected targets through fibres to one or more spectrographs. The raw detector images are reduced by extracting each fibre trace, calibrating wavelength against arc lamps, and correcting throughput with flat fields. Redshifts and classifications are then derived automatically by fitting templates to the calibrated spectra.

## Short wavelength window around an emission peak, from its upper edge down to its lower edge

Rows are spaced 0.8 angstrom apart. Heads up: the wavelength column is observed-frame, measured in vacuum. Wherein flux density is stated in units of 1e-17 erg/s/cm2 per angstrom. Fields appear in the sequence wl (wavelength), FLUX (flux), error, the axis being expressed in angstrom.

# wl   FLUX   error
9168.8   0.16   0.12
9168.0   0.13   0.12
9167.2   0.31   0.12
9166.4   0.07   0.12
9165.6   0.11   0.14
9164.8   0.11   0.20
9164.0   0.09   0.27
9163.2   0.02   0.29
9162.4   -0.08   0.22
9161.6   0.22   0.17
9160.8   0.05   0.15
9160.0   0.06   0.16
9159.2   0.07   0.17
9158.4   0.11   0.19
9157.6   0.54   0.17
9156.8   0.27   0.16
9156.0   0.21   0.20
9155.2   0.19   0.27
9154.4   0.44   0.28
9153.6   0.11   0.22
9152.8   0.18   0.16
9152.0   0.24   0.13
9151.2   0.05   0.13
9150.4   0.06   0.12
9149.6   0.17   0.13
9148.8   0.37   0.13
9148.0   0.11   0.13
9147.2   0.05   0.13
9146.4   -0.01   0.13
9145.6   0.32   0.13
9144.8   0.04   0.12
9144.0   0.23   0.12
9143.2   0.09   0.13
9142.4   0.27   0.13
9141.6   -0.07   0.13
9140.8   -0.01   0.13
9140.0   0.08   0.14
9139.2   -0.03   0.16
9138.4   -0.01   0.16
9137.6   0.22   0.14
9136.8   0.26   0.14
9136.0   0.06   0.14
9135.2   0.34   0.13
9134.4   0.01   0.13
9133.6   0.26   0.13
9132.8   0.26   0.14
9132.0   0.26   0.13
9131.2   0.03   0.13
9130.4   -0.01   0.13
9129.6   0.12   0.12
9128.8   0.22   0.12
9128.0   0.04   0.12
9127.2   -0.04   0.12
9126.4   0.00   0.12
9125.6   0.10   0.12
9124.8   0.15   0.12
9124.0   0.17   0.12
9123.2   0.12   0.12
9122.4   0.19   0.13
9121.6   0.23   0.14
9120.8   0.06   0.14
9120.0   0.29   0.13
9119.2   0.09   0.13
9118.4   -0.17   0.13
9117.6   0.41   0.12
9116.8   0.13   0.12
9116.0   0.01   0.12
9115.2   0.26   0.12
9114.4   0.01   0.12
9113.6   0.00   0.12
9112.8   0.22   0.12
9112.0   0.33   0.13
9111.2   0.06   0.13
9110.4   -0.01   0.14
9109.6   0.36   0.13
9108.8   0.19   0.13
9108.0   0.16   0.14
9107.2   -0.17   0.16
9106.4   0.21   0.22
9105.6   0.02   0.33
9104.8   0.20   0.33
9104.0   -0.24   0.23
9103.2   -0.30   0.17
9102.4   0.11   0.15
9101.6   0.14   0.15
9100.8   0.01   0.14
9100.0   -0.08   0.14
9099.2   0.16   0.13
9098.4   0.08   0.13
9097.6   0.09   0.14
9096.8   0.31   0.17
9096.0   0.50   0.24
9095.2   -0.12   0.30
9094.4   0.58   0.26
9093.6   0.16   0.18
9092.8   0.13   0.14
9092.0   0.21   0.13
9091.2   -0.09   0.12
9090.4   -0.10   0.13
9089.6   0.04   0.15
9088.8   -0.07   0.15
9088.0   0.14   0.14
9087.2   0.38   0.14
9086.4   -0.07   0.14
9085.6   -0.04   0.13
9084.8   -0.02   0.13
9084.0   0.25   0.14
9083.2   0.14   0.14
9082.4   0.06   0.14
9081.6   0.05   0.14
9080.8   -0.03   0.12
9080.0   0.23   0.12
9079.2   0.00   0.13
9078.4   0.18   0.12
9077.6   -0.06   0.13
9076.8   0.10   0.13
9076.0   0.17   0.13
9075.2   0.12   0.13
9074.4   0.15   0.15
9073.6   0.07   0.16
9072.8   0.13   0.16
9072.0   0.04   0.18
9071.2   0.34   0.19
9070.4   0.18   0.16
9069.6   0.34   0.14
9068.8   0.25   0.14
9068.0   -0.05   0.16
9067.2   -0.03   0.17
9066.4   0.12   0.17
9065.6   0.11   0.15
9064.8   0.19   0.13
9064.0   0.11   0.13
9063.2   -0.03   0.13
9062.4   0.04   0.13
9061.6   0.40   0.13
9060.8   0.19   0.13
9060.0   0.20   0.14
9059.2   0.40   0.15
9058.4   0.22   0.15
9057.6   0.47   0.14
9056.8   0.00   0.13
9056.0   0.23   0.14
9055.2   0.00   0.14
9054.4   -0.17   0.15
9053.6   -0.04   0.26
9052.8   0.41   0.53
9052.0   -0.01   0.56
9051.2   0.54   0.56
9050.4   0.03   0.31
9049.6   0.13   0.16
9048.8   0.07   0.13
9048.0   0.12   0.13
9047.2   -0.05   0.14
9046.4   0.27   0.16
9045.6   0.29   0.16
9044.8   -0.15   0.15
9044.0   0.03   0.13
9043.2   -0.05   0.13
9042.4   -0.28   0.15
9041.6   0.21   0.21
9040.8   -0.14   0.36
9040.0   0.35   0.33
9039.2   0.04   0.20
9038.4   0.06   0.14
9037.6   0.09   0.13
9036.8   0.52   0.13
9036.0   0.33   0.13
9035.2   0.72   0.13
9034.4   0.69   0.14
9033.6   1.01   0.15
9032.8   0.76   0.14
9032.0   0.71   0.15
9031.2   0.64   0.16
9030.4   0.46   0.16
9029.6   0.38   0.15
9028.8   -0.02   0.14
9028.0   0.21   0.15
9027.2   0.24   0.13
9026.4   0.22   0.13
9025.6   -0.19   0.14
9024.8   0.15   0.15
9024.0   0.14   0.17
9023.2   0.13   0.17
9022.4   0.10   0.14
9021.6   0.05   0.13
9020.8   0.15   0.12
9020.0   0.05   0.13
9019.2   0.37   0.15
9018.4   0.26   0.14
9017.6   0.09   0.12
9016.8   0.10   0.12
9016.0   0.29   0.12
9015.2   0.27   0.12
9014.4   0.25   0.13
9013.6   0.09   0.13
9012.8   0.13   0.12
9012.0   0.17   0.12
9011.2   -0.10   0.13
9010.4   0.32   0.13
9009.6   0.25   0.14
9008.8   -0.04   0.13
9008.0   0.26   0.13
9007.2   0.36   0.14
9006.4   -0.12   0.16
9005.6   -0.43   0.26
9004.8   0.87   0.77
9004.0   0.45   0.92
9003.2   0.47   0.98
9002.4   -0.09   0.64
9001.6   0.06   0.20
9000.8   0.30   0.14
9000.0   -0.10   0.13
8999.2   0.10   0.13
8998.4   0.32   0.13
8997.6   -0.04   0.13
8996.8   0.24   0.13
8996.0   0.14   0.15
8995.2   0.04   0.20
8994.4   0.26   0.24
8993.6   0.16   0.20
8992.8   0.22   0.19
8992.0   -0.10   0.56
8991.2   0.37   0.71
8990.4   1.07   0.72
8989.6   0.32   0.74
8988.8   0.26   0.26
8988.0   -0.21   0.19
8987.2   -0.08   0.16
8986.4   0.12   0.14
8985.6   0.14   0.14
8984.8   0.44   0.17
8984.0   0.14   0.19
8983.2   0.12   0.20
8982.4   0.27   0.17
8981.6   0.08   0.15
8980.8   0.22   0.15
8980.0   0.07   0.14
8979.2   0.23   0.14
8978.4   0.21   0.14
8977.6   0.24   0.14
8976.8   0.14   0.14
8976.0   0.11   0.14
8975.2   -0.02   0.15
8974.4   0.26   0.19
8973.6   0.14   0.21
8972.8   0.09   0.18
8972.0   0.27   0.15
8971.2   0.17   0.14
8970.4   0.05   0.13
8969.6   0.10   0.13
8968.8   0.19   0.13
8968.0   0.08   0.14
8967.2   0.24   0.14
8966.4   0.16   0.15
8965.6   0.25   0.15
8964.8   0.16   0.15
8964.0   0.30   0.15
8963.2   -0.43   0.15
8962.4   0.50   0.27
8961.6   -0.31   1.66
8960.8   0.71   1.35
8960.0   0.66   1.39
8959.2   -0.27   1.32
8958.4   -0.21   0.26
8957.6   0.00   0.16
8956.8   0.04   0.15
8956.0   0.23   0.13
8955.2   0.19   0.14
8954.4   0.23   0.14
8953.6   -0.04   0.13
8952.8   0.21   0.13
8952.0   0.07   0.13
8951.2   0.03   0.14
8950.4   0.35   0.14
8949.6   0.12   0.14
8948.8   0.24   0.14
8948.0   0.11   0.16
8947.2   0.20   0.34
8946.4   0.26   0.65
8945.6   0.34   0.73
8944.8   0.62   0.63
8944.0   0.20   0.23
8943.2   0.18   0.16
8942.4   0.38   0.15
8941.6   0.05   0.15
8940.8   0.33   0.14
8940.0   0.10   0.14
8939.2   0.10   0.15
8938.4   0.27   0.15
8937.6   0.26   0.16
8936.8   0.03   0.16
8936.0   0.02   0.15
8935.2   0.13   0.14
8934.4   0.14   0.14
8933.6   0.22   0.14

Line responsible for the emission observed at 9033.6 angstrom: H-beta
